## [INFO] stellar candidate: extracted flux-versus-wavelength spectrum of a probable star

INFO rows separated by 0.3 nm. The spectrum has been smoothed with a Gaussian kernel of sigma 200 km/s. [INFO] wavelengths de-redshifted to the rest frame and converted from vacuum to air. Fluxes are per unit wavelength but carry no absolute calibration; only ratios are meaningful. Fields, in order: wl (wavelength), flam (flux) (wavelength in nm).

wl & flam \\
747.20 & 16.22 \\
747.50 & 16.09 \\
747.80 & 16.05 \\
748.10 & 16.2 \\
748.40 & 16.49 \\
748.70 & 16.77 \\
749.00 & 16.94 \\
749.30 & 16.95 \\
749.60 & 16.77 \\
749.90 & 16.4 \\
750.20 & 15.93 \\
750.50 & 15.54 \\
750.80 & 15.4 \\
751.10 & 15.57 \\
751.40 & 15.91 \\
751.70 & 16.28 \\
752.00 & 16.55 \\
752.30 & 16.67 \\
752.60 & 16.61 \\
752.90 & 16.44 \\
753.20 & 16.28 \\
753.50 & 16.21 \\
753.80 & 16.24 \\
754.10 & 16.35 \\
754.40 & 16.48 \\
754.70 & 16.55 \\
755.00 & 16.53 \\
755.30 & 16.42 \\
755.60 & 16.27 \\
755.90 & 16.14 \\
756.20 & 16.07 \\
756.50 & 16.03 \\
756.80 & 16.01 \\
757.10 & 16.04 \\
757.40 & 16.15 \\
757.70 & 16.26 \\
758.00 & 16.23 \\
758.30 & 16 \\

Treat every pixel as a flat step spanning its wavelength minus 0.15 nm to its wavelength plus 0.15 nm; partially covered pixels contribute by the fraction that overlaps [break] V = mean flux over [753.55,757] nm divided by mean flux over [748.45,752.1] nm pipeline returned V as 1.00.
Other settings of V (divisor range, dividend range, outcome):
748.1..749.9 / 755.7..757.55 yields 0.96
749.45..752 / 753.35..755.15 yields 1.02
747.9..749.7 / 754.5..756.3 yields 0.98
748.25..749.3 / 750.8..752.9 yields 0.97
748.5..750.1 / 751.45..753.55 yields 0.98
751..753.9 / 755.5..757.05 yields 0.99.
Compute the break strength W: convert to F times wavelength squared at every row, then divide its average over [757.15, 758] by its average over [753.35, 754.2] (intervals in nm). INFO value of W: 1.0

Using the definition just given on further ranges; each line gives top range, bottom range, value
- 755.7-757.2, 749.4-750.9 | 1.02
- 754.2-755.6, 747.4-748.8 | 1.03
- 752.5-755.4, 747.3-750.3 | 1.01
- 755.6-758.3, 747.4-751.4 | 1.01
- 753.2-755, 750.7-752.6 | 1.02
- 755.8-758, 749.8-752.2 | 1.03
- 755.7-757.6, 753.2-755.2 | 0.99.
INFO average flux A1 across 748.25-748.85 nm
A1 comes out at 16.6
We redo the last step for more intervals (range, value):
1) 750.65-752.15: 15.9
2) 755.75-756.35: 16.1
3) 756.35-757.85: 16.1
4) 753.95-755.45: 16.5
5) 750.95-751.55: 15.7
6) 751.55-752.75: 16.5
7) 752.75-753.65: 16.3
